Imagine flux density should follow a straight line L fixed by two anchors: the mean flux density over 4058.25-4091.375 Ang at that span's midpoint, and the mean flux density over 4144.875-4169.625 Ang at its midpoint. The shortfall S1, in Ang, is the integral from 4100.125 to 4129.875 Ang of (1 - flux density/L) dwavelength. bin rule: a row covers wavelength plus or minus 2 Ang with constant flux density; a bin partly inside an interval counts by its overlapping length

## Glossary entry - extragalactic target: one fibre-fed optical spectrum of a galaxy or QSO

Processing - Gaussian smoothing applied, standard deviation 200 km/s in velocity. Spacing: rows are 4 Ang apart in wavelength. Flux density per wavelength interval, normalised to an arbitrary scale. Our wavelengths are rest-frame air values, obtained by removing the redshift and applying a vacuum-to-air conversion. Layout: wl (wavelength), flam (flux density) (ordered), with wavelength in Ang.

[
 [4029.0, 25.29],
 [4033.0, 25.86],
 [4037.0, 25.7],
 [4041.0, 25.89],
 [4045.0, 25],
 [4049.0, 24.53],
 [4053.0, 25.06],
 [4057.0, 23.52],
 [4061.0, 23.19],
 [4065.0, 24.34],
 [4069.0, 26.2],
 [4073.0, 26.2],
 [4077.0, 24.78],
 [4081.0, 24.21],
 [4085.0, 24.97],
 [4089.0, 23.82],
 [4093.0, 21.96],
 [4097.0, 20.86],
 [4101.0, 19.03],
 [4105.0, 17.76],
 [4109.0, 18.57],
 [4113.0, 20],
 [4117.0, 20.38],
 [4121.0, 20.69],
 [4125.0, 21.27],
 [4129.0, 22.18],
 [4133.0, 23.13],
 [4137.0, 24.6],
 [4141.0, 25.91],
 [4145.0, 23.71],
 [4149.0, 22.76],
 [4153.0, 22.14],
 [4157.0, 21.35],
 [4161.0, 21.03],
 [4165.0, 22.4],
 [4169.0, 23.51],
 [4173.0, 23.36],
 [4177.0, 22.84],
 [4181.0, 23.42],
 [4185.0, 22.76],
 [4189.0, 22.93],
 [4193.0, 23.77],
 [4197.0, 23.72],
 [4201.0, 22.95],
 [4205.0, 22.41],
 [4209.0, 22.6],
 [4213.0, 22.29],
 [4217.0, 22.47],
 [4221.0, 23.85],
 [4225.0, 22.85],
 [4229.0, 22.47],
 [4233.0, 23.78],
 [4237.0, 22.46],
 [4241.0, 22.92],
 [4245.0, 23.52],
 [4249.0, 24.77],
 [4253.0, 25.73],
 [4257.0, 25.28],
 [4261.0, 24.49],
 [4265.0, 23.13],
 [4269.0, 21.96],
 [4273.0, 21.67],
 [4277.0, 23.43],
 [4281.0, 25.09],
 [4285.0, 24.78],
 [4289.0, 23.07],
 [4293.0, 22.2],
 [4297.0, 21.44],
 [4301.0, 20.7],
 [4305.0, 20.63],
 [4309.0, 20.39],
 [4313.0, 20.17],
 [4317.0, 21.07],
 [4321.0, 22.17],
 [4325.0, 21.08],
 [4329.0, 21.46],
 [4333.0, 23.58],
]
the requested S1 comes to 4.5 Ang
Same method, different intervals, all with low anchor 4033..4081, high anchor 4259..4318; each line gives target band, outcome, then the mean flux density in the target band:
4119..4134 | 1.5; 21.7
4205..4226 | 0.3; 22.8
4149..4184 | 1.7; 22.5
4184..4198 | 0.1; 23.3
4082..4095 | 0.5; 23.6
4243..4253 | -0.7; 24.5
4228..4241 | 0.0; 22.9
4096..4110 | 3.1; 19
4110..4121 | 1.9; 20.1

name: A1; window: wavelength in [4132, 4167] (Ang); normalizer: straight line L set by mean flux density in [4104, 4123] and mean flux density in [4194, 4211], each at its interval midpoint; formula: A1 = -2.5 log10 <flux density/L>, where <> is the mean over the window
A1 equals -0.103 mag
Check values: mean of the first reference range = 19.6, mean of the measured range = 23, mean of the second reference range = 23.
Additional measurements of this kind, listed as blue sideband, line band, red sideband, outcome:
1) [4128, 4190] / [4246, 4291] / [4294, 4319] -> -0.123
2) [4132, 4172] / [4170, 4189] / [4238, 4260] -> 0.015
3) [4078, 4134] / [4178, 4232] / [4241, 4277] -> -0.003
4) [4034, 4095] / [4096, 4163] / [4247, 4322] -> 0.123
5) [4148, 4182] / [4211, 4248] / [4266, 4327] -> -0.036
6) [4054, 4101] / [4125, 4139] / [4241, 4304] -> 0.031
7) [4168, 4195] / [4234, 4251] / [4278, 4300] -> -0.011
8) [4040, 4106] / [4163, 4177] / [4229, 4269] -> 0.032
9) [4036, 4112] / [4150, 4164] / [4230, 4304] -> 0.081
